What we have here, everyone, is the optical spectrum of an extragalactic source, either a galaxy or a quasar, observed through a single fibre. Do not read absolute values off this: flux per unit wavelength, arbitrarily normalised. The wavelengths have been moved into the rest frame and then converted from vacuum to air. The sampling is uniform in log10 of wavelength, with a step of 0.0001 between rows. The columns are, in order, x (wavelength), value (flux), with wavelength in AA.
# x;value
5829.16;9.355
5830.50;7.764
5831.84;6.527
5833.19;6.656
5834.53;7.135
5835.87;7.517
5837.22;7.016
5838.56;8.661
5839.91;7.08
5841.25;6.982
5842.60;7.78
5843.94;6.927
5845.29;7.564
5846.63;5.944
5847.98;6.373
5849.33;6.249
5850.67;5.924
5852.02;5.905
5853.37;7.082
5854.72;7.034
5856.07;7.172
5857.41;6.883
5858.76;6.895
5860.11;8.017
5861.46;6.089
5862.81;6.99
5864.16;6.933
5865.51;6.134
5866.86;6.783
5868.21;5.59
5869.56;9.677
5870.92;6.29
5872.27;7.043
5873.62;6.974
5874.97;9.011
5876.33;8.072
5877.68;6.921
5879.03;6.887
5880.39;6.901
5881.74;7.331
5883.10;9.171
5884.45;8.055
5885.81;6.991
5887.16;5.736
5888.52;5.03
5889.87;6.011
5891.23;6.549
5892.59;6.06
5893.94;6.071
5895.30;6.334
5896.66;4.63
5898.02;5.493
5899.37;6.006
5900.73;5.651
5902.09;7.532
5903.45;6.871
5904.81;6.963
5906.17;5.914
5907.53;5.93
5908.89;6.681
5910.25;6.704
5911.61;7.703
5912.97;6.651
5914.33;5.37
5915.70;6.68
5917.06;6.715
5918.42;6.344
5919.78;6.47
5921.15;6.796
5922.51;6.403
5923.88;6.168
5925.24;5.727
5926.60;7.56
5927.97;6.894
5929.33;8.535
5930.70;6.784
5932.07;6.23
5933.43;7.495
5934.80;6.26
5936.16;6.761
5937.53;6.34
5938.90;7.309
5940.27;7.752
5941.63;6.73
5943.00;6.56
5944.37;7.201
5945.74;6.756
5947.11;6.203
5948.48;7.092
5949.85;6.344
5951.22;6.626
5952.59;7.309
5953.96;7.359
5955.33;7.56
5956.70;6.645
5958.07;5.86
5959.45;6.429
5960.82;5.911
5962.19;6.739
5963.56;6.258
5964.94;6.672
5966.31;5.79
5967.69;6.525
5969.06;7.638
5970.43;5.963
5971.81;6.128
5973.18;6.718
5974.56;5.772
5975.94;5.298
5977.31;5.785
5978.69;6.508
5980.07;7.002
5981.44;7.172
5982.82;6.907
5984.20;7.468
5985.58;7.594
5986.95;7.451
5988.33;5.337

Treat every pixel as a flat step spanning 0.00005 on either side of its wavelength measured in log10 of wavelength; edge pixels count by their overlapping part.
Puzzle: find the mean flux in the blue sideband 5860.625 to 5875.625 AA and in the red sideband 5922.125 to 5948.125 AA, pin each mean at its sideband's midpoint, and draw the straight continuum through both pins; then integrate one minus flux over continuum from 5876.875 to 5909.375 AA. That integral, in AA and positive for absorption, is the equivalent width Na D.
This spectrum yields 2.2 AA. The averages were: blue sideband 7.06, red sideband 6.83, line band 6.49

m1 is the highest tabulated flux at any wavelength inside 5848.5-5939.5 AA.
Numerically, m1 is 9.677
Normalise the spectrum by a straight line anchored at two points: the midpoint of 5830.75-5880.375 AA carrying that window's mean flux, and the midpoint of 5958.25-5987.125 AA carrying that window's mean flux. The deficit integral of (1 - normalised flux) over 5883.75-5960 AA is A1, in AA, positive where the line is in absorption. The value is 1.7 AA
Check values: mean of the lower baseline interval 7.02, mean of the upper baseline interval 6.53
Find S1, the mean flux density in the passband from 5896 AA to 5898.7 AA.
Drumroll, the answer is 5.08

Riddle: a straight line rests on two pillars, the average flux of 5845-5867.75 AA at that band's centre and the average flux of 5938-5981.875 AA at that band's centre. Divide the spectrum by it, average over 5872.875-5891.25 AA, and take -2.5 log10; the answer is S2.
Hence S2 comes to -0.07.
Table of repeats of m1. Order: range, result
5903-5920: 7.703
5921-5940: 8.535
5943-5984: 7.638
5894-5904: 7.532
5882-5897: 9.171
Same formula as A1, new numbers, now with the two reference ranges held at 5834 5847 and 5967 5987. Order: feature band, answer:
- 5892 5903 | 1.6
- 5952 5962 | 0.0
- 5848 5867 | 1.3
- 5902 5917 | 0.8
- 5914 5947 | 0.5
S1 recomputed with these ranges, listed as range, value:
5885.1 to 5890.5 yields 5.95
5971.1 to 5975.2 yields 6.2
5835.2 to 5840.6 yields 7.56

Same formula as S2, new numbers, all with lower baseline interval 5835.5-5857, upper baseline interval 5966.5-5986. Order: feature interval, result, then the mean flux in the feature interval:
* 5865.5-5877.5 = -0.071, 7.33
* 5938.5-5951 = -0.033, 6.86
